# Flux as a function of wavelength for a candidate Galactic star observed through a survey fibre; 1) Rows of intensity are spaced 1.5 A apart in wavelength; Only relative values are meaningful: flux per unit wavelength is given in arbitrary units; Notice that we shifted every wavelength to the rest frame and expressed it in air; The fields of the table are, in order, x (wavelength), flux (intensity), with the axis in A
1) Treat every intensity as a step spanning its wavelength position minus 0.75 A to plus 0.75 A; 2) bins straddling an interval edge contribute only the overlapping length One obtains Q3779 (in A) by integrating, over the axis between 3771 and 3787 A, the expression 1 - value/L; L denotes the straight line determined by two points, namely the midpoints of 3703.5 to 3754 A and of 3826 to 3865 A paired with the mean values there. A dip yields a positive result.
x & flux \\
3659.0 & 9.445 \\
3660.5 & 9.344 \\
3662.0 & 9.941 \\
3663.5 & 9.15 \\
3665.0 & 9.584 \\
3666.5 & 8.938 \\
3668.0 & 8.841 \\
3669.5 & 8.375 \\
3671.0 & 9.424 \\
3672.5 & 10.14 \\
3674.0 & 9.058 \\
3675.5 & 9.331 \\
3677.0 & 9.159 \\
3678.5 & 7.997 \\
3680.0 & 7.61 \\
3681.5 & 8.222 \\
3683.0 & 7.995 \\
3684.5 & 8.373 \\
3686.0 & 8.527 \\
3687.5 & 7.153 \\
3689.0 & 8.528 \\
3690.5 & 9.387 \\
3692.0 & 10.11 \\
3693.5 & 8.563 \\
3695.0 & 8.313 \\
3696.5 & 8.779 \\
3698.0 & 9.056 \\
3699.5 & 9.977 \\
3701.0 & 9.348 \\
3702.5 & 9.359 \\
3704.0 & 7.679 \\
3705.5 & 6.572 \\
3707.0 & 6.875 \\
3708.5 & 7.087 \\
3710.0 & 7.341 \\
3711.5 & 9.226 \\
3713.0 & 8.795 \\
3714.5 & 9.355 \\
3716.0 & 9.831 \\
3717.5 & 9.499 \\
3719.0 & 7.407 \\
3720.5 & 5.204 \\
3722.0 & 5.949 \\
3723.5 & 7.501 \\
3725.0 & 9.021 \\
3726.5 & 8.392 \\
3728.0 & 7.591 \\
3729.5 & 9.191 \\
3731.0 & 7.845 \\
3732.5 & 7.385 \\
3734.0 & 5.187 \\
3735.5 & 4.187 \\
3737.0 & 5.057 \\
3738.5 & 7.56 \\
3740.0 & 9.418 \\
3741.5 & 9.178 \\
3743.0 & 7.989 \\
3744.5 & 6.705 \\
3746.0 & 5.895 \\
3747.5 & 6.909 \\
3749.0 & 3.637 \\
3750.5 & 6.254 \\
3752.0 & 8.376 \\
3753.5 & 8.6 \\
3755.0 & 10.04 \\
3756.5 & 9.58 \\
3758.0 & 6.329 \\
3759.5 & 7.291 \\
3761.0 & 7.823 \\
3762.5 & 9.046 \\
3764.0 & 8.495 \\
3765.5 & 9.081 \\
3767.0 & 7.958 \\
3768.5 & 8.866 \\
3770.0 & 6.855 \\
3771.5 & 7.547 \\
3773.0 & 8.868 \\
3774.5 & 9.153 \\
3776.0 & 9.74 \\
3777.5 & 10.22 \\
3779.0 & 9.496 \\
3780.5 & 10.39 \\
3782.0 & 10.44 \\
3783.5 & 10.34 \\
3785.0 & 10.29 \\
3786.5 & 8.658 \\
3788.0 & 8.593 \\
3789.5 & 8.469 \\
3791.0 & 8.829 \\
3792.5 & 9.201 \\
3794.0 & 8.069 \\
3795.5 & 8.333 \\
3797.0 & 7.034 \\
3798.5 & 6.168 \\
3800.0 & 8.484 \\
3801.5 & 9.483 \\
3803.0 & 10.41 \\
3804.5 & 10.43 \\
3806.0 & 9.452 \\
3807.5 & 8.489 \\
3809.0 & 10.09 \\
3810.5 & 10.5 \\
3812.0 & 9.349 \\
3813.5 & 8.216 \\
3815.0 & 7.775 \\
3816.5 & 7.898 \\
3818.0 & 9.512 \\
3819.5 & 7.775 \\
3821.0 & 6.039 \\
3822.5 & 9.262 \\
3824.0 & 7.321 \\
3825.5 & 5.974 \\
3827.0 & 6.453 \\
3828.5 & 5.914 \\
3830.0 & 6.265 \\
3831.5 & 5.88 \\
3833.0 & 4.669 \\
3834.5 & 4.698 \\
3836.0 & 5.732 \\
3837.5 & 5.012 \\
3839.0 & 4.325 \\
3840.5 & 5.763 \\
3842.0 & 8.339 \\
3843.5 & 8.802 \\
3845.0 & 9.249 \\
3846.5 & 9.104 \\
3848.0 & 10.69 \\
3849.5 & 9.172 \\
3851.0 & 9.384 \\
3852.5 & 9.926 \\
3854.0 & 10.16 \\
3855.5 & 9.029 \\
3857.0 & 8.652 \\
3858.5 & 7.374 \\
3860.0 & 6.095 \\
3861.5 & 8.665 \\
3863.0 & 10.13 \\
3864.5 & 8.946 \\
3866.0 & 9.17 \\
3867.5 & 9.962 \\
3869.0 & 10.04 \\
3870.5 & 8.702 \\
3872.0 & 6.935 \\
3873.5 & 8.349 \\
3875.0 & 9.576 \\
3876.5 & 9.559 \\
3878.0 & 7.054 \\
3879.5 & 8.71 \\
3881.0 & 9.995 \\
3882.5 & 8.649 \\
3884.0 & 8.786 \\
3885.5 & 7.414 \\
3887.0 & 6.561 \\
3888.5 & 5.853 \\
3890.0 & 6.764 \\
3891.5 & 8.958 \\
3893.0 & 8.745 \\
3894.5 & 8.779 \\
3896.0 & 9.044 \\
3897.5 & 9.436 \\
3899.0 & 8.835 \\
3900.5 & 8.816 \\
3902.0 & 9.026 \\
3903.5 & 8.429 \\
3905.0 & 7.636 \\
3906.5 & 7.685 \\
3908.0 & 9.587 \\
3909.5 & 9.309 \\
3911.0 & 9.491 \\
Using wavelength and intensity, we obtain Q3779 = -4.5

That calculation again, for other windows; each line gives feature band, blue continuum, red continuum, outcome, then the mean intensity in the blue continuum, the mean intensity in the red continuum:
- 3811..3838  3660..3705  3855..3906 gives 5.2 A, 8.86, 8.48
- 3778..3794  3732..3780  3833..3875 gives -3.0 A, 7.79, 8.2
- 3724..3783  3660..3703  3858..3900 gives 5.1 A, 8.91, 8.48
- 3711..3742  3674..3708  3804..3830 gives 2.5 A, 8.5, 8.18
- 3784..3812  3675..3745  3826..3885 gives -3.2 A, 8.06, 8.04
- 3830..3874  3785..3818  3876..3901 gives 2.7 A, 8.81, 8.33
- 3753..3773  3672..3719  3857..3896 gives 0.6 A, 8.59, 8.41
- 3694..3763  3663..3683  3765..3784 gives 9.5 A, 8.87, 9.14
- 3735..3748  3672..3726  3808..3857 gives 1.8 A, 8.39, 7.78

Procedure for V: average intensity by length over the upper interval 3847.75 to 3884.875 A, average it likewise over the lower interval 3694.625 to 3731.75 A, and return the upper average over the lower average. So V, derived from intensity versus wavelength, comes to 1.09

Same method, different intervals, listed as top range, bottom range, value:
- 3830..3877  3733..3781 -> 1.03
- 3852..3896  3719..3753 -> 1.21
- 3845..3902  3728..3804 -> 1.07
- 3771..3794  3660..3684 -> 1.04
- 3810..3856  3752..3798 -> 0.87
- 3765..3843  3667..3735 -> 0.98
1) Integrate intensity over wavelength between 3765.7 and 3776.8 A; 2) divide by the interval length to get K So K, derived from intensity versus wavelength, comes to 8.47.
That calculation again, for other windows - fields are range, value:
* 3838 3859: 8.54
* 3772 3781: 9.57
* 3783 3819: 8.9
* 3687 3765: 7.89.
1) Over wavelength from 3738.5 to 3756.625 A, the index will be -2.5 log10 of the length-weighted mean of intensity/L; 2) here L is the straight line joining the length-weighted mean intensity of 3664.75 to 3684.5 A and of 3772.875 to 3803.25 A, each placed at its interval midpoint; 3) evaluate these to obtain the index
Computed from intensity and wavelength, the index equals 0.17 mag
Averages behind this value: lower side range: 8.78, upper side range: 9.06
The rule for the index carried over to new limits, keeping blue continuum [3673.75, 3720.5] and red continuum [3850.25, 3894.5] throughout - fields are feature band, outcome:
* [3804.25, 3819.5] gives -0.07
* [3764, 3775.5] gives 0.02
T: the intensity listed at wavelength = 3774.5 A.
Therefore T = 9.153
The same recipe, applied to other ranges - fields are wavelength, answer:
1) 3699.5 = 9.977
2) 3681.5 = 8.222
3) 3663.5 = 9.15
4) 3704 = 7.679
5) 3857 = 8.652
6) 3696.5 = 8.779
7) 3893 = 8.745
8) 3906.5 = 7.685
